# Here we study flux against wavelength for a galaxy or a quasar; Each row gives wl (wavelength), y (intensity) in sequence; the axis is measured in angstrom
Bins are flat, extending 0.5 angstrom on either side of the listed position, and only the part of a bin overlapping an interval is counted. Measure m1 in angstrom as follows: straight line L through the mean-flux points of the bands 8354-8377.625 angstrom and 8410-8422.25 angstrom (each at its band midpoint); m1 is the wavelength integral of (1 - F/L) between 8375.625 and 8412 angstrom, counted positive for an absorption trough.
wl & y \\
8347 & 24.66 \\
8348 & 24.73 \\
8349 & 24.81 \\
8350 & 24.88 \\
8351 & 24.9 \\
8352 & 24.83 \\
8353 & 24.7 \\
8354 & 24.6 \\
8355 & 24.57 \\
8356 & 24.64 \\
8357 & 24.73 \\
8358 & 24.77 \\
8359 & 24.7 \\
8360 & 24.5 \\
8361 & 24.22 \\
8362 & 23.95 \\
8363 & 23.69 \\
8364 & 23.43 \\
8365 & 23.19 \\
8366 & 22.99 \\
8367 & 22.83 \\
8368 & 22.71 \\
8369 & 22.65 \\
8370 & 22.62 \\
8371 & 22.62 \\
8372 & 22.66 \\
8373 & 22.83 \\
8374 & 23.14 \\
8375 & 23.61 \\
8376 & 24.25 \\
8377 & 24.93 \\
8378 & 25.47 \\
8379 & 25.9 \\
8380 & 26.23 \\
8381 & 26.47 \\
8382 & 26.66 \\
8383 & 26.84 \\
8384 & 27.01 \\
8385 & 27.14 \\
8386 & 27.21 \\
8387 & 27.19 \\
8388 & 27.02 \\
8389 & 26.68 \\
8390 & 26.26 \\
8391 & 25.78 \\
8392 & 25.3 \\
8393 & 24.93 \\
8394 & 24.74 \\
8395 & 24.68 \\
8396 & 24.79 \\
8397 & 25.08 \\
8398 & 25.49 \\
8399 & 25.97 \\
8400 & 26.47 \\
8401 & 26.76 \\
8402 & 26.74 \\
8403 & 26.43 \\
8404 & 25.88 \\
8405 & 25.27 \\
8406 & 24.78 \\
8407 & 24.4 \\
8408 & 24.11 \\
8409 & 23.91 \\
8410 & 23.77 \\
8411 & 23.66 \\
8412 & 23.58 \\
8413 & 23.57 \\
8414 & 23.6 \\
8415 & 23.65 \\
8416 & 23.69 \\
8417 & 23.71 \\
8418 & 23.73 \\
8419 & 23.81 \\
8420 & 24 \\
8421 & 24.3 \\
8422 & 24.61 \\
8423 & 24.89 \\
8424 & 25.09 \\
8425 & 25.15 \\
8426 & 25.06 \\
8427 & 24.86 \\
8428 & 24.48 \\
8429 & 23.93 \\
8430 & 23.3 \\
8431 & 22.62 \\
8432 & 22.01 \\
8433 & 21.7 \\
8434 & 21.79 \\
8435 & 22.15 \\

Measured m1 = -2.9 angstrom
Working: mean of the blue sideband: 23.7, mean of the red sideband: 23.8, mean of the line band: 25.6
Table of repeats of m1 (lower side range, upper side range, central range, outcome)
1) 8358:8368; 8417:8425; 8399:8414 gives -0.46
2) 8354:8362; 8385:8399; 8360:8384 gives 0.90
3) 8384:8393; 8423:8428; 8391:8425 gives 1.28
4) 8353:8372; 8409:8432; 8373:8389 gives -1.37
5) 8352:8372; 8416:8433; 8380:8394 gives -1.49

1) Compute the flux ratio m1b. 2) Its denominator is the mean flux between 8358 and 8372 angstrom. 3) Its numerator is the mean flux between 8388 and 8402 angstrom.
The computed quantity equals 1.10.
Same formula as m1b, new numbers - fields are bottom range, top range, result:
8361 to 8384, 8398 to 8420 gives 1.02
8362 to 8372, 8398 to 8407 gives 1.13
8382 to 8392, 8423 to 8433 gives 0.90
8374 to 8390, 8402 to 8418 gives 0.93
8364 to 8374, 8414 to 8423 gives 1.05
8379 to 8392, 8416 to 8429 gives 0.92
